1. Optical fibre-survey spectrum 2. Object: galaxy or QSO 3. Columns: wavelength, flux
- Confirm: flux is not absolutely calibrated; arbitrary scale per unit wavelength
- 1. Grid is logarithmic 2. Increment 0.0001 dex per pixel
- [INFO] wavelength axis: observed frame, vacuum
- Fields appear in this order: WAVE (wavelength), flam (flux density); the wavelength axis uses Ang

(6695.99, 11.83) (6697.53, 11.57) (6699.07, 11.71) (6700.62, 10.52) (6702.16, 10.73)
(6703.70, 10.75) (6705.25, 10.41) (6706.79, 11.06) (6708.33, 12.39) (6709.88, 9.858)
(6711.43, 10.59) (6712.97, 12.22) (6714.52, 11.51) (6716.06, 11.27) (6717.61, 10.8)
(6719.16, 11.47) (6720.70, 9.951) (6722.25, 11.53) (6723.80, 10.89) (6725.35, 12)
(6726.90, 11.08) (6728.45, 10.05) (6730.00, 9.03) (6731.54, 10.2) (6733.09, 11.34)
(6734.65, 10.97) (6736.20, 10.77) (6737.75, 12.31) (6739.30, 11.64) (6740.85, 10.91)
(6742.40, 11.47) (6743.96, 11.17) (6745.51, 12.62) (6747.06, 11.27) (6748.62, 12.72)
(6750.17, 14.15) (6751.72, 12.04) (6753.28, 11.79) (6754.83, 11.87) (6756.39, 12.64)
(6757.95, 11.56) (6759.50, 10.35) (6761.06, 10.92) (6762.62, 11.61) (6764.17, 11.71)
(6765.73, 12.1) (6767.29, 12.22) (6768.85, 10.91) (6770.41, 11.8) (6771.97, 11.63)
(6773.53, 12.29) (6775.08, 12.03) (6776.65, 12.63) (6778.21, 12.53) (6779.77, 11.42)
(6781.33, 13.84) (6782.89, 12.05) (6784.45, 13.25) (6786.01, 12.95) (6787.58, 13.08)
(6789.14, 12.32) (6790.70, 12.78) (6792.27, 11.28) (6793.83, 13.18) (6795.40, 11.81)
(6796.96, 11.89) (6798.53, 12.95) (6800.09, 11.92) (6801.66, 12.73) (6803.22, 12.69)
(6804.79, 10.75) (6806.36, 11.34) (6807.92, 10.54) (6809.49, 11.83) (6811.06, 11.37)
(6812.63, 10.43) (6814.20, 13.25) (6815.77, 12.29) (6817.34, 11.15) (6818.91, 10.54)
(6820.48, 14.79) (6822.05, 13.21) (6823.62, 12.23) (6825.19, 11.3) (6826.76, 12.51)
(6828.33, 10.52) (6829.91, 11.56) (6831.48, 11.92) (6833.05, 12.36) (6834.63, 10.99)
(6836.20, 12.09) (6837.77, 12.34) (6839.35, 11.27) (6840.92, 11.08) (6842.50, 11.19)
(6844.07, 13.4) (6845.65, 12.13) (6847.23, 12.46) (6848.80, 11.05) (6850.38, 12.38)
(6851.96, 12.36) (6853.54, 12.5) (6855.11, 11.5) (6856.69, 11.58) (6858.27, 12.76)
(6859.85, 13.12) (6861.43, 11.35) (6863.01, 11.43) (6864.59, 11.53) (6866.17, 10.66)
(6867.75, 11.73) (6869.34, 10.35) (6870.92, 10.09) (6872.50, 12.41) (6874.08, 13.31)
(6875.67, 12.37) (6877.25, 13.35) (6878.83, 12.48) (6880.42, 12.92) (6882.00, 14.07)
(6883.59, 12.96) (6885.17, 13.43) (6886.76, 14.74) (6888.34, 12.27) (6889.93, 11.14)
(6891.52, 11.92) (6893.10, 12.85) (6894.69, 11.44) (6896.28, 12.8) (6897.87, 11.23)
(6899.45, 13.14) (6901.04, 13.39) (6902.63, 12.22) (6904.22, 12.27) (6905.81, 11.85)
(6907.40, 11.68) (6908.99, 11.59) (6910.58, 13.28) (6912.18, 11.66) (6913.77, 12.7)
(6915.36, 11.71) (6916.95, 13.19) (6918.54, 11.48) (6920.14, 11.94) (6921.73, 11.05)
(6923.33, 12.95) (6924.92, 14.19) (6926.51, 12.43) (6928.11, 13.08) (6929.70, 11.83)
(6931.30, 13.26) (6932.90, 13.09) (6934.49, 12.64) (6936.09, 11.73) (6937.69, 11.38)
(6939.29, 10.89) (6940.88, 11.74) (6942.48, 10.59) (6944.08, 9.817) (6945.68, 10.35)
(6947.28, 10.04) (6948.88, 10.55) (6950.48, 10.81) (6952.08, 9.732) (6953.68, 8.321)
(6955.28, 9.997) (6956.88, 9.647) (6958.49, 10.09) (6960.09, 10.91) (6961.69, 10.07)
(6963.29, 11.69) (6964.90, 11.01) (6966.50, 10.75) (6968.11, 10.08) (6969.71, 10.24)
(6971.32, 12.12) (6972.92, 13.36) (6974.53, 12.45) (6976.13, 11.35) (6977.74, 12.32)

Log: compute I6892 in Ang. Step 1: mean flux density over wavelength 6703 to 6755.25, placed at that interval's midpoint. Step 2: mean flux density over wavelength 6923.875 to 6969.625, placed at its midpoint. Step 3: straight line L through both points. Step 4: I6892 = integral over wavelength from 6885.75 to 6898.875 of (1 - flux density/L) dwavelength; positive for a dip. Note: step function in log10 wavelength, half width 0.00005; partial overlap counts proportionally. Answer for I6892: -1.40 Ang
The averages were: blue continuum 11.3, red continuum 11.1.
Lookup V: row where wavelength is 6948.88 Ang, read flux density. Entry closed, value 10.55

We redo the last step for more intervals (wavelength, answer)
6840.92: 11.08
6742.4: 11.47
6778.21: 12.53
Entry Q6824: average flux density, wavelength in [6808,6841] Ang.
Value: 11.8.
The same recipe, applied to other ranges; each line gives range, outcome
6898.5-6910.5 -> 12.4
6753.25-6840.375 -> 12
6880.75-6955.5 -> 12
